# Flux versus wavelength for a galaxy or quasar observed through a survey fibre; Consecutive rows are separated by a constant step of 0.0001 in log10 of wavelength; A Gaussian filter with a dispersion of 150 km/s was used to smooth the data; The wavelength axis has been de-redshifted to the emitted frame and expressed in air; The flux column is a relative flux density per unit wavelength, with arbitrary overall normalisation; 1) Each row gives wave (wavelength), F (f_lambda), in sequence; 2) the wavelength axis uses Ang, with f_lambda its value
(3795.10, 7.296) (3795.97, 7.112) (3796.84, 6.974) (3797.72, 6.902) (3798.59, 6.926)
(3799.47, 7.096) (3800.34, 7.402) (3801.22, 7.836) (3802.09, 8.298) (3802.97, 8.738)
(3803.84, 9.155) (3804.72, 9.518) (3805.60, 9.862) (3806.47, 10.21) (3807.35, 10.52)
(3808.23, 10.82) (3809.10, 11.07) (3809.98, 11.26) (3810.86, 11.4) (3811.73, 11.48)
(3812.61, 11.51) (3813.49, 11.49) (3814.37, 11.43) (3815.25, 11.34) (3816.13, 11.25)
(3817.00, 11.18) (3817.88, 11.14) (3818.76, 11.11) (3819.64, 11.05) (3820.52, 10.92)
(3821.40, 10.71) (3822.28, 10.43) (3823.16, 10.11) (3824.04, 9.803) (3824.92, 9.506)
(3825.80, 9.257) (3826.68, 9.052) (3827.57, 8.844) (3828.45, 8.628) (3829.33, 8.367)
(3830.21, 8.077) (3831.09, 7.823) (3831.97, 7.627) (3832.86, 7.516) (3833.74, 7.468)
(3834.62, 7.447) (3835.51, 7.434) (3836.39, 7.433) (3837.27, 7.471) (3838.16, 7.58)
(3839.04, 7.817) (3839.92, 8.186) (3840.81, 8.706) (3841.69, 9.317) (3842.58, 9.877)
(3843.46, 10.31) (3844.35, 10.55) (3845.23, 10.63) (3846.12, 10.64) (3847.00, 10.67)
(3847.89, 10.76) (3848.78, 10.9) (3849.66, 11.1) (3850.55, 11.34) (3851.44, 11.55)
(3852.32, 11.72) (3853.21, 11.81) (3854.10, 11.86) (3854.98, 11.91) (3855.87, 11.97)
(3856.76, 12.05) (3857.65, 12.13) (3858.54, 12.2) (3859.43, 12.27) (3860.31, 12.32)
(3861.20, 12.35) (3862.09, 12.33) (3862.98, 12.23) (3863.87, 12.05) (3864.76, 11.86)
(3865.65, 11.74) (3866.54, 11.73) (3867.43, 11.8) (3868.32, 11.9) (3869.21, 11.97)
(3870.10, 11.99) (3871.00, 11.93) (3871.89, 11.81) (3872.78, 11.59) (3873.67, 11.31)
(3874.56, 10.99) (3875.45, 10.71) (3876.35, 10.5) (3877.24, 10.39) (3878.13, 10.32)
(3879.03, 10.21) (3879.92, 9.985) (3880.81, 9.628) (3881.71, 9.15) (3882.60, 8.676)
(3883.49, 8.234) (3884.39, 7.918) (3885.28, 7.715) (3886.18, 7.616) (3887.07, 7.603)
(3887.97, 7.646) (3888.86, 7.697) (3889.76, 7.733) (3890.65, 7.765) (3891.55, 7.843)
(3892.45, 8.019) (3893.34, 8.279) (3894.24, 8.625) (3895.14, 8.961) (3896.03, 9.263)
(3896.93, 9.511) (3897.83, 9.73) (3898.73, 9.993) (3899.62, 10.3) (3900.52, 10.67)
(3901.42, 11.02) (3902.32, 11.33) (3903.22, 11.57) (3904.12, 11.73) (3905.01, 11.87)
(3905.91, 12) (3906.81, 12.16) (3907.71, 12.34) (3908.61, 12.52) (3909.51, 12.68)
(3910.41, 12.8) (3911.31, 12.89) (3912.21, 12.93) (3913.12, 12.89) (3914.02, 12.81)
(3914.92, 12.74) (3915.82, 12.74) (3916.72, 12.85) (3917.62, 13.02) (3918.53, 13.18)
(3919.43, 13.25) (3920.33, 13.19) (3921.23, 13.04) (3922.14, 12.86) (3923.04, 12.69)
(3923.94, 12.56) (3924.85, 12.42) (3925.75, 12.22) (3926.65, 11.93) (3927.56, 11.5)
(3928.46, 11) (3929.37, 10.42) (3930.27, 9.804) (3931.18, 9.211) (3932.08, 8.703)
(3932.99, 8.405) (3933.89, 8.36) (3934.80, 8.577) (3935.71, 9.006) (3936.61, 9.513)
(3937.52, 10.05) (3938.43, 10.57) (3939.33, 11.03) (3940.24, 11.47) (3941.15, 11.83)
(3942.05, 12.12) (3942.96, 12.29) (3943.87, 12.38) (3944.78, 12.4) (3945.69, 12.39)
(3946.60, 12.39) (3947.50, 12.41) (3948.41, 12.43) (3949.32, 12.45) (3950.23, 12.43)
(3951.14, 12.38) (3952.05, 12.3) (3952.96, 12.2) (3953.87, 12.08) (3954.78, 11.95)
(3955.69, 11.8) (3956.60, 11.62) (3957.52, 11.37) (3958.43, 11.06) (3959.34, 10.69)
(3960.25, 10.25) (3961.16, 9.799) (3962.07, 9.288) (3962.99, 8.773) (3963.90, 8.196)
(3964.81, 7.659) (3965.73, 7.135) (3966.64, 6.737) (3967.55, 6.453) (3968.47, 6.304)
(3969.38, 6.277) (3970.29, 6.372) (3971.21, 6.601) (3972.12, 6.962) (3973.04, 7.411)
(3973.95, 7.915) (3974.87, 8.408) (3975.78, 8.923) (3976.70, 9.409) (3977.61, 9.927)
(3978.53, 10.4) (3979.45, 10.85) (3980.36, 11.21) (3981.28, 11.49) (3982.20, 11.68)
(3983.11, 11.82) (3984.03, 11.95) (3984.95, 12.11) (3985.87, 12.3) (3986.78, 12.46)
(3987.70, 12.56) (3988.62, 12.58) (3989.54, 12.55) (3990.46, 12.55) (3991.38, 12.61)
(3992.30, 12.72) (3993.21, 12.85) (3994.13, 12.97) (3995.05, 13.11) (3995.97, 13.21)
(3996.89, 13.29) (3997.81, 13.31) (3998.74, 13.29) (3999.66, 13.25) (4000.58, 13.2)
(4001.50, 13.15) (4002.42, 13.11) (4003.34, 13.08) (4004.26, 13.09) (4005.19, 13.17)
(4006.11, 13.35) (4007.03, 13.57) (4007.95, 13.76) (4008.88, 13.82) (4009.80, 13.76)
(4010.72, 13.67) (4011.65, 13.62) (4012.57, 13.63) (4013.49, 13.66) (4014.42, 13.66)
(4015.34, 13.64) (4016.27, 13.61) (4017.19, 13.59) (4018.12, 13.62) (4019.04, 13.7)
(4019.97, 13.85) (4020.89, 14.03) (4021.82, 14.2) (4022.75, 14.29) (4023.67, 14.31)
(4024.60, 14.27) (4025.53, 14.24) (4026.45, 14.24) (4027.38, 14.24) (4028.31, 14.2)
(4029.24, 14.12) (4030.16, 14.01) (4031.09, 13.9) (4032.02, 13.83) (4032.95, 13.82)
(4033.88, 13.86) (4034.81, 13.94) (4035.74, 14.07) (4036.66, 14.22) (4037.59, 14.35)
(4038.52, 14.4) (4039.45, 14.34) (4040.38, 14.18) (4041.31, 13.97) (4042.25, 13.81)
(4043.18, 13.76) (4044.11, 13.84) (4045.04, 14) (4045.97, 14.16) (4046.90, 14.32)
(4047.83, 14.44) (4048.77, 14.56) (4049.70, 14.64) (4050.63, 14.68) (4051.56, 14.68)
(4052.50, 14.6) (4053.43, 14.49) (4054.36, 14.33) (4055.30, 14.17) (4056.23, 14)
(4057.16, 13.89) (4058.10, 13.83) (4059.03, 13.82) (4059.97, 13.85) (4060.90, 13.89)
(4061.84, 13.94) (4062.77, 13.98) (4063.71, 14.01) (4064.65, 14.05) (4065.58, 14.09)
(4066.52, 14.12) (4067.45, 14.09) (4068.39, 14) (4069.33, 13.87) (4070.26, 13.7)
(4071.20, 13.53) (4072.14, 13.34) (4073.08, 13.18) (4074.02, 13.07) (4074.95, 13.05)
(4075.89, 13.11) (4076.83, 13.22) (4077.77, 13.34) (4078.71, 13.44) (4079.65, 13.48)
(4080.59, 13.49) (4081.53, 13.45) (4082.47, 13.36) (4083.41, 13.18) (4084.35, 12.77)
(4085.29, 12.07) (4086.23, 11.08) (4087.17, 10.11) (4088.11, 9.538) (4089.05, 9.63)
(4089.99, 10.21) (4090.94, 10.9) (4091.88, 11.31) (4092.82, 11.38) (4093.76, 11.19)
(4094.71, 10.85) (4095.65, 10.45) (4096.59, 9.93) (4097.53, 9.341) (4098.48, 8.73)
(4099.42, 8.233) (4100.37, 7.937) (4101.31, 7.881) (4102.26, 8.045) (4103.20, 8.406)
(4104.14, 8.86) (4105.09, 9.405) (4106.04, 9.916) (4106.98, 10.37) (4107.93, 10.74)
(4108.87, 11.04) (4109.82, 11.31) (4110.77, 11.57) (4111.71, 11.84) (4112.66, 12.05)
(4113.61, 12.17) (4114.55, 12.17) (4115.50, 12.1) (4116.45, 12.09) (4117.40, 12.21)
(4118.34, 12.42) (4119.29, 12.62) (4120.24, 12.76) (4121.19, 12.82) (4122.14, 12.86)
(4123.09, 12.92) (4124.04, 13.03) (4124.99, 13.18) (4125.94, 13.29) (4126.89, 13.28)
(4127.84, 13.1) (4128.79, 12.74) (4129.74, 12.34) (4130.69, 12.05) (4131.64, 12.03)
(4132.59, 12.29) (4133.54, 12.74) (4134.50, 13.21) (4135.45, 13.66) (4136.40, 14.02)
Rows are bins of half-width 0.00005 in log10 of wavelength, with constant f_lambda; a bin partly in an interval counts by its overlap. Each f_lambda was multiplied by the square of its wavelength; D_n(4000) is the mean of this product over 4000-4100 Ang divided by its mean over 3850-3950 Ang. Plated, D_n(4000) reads 1.30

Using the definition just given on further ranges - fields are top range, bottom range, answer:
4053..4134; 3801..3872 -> 1.33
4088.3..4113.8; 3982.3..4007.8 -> 0.83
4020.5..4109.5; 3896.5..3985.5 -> 1.26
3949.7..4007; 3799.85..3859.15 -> 1.19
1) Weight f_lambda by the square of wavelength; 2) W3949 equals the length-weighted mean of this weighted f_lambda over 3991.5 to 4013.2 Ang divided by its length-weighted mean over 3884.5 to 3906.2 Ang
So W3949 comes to 1.51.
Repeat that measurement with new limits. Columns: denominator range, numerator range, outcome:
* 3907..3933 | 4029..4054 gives 1.25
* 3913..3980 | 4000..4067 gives 1.38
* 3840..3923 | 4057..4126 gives 1.22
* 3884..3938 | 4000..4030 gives 1.36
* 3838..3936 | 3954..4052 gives 1.21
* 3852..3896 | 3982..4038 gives 1.38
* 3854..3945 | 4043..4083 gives 1.38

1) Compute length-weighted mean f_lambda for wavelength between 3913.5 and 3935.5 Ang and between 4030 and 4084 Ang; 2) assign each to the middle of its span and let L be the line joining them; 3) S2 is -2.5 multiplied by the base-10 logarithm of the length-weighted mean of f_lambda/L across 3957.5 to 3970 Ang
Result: 0.40 mag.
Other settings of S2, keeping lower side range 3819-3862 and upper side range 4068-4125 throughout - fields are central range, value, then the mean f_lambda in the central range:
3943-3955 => -0.16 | 12.3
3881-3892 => 0.27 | 8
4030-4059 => -0.25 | 14.2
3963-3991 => 0.14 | 9.57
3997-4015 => -0.21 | 13.4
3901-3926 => -0.20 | 12.5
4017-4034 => -0.25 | 14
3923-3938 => 0.02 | 10.3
